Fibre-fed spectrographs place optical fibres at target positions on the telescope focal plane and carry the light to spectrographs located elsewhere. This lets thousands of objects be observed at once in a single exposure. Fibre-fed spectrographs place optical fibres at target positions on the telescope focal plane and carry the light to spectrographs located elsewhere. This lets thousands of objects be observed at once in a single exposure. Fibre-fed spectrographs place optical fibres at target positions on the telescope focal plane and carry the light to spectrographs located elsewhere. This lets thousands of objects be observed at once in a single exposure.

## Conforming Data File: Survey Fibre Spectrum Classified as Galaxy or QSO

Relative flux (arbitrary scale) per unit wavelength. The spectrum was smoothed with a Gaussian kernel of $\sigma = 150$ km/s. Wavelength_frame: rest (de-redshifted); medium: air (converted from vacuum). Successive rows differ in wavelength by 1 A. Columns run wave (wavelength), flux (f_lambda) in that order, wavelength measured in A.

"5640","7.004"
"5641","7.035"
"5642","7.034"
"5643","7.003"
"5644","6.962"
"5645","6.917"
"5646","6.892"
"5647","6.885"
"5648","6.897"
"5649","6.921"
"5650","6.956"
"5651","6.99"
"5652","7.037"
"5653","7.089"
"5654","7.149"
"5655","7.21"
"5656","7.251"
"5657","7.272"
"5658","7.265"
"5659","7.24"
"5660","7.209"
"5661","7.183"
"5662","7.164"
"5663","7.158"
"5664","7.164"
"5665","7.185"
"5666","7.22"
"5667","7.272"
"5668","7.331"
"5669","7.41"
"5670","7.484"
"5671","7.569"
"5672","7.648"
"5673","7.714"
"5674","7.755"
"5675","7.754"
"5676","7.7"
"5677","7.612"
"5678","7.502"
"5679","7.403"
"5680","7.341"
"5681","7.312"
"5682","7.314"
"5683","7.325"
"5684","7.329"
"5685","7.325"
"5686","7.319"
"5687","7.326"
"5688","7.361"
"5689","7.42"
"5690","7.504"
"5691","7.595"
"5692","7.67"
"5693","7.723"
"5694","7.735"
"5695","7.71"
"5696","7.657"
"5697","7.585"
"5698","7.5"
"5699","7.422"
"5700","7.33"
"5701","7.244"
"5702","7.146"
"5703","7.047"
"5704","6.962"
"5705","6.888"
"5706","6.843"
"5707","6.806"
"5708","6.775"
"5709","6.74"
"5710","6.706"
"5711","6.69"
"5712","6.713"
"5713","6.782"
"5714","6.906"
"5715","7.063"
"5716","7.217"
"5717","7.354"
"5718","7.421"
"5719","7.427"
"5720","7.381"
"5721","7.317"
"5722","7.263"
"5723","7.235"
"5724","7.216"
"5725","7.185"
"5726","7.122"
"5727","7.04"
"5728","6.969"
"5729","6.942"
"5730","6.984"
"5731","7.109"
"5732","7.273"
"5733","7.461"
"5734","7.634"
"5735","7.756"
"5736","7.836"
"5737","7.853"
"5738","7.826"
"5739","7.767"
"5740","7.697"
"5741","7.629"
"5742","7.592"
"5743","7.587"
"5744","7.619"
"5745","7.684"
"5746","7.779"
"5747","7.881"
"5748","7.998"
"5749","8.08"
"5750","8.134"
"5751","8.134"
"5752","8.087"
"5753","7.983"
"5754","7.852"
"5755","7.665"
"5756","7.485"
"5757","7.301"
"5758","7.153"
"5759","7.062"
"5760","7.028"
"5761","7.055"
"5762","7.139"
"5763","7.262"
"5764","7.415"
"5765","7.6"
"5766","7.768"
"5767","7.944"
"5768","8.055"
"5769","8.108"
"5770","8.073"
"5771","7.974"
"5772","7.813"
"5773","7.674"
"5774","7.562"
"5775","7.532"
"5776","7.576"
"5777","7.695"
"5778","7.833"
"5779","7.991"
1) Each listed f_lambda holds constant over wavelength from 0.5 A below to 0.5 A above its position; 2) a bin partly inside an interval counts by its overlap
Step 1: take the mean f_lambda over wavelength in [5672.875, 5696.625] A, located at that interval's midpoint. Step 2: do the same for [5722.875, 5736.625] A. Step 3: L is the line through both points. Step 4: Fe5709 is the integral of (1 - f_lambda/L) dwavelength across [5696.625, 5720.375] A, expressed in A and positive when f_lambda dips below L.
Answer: 1.0 A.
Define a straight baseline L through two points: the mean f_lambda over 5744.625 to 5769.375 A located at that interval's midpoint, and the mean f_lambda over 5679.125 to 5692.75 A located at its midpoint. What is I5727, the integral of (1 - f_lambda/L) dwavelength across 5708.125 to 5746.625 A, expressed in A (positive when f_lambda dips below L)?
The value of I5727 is 1.3 A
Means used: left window 7.4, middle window 7.31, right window 7.66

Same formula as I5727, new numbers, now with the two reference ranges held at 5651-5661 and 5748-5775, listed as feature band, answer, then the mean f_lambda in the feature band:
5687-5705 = -0.2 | 7.43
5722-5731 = 0.5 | 7.1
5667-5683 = -0.5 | 7.51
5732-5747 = -0.2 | 7.69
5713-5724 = 0.4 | 7.23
